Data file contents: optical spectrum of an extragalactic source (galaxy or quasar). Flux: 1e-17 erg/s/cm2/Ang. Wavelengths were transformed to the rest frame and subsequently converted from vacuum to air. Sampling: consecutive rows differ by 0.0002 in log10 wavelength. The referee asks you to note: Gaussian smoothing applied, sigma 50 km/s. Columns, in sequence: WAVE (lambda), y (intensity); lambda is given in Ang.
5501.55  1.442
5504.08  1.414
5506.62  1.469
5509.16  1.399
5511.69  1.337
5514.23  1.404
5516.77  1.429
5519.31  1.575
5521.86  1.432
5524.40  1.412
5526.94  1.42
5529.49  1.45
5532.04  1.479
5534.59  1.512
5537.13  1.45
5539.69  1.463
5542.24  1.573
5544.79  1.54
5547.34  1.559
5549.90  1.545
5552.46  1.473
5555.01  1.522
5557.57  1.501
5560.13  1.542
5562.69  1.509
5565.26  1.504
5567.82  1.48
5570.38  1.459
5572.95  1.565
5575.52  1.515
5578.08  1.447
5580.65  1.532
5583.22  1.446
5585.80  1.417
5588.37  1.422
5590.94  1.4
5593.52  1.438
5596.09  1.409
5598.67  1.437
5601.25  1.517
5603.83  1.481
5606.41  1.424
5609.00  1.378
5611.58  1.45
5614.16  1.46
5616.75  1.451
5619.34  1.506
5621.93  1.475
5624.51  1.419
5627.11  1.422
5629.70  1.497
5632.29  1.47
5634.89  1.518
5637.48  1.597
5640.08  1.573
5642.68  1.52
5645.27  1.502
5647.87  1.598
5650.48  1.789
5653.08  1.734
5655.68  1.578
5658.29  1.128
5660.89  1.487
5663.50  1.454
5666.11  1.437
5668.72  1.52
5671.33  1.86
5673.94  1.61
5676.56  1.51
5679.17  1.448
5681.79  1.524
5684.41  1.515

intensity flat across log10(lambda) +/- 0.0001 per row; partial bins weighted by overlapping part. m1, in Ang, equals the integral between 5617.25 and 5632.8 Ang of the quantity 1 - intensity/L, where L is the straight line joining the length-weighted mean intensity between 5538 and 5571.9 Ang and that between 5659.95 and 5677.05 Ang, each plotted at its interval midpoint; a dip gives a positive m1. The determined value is 0.8 Ang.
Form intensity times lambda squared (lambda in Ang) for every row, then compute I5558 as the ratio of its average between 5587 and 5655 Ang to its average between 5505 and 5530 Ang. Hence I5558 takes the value 1.09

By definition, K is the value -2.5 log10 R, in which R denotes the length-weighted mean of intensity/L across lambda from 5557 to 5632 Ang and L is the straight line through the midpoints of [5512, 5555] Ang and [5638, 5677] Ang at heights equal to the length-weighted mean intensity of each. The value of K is 0.04 mag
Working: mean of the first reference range 1.48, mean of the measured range 1.47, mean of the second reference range 1.56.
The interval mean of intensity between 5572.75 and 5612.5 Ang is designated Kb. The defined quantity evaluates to 1.45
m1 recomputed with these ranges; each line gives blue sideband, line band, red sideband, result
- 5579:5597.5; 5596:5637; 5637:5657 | 1.6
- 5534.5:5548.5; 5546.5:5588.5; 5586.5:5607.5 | -0.5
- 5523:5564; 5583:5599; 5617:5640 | 0.8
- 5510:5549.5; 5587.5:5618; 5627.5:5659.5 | 1.5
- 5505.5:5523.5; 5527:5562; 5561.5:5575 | -0.8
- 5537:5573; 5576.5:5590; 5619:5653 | 0.6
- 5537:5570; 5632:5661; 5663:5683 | -0.1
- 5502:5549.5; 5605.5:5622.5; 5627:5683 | 0.7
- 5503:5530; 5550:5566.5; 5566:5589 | -0.5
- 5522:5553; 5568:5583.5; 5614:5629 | -0.2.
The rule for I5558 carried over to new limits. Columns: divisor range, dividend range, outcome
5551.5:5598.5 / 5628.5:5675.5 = 1.08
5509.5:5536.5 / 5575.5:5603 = 1.03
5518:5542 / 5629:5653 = 1.11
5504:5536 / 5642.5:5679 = 1.13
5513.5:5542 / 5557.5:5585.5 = 1.04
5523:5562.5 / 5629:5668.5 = 1.06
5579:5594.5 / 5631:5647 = 1.08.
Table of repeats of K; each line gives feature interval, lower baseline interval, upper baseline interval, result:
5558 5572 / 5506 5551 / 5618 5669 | -0.01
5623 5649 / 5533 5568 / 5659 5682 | 0.01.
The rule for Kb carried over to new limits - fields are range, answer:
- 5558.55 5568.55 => 1.51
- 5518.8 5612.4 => 1.48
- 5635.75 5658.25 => 1.58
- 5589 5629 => 1.44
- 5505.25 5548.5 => 1.46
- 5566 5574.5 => 1.5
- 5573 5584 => 1.5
